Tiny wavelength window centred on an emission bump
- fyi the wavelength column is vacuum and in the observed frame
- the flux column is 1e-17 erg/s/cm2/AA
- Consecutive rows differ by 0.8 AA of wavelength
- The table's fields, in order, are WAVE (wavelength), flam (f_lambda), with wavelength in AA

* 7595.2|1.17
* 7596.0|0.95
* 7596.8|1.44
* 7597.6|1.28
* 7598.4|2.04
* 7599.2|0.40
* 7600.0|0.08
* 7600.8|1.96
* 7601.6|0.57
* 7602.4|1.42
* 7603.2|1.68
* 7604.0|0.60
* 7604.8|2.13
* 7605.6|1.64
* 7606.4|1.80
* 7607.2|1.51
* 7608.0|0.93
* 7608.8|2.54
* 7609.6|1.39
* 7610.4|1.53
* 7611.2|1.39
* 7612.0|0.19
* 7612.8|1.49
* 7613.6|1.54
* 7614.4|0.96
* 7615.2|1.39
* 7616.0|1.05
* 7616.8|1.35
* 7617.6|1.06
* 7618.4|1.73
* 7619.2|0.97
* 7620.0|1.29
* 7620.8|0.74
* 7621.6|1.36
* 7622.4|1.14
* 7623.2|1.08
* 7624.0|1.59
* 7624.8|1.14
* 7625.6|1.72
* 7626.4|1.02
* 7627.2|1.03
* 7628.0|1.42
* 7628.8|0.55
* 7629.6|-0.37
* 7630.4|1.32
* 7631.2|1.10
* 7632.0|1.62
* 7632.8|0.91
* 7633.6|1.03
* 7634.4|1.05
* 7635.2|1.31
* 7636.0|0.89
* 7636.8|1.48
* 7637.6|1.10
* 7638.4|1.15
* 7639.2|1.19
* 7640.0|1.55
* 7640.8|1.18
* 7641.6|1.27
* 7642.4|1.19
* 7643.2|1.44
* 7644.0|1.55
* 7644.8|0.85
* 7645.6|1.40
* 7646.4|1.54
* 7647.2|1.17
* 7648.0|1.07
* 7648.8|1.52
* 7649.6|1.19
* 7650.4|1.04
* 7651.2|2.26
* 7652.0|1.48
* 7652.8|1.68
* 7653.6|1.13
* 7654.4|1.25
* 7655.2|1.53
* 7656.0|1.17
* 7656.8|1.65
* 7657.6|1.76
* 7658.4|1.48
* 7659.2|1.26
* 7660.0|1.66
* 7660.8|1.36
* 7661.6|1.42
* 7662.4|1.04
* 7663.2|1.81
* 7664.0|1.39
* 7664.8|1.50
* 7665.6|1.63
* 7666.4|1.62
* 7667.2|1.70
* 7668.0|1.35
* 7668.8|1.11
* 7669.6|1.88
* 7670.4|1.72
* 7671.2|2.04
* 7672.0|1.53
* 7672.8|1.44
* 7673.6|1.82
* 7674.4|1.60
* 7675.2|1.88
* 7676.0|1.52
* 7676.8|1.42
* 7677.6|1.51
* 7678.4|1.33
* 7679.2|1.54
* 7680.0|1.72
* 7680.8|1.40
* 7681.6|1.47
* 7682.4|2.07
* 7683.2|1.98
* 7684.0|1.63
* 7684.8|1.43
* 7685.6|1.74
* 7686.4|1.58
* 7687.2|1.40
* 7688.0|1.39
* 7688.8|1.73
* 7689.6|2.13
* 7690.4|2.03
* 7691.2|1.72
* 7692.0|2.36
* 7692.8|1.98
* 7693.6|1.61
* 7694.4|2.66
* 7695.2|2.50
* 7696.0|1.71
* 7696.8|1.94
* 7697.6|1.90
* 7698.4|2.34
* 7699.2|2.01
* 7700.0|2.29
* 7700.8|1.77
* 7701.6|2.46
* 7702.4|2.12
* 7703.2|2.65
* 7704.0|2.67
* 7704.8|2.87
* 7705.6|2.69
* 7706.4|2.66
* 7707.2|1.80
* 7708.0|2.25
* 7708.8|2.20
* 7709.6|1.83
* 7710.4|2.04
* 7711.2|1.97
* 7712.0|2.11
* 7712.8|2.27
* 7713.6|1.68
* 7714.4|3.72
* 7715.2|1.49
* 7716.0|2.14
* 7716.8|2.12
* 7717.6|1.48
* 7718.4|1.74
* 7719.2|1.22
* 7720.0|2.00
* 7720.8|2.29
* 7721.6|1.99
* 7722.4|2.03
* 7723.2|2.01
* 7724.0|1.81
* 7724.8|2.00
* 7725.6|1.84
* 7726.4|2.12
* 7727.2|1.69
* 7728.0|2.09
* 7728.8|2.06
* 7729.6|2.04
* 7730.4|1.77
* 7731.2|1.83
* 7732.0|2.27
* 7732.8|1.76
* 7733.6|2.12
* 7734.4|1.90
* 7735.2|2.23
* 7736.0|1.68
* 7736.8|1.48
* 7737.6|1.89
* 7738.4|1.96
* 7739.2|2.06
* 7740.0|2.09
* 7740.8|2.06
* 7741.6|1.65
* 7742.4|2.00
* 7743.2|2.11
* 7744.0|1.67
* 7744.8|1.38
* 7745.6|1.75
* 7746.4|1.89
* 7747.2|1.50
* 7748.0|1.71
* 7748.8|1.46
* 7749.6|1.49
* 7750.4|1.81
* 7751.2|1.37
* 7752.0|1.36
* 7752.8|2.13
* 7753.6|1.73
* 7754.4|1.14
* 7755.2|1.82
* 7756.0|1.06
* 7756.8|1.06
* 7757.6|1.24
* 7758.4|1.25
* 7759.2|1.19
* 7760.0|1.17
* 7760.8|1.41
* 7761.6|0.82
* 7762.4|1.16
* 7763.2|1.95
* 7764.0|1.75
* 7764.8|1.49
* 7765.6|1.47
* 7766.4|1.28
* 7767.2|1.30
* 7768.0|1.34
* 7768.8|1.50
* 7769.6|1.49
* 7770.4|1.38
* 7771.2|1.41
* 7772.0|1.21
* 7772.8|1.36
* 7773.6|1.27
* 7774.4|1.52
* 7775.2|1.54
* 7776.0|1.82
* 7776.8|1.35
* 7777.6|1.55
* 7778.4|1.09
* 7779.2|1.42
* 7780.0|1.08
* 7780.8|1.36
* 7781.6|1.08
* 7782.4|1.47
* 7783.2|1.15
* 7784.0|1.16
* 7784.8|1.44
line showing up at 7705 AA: H-gamma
